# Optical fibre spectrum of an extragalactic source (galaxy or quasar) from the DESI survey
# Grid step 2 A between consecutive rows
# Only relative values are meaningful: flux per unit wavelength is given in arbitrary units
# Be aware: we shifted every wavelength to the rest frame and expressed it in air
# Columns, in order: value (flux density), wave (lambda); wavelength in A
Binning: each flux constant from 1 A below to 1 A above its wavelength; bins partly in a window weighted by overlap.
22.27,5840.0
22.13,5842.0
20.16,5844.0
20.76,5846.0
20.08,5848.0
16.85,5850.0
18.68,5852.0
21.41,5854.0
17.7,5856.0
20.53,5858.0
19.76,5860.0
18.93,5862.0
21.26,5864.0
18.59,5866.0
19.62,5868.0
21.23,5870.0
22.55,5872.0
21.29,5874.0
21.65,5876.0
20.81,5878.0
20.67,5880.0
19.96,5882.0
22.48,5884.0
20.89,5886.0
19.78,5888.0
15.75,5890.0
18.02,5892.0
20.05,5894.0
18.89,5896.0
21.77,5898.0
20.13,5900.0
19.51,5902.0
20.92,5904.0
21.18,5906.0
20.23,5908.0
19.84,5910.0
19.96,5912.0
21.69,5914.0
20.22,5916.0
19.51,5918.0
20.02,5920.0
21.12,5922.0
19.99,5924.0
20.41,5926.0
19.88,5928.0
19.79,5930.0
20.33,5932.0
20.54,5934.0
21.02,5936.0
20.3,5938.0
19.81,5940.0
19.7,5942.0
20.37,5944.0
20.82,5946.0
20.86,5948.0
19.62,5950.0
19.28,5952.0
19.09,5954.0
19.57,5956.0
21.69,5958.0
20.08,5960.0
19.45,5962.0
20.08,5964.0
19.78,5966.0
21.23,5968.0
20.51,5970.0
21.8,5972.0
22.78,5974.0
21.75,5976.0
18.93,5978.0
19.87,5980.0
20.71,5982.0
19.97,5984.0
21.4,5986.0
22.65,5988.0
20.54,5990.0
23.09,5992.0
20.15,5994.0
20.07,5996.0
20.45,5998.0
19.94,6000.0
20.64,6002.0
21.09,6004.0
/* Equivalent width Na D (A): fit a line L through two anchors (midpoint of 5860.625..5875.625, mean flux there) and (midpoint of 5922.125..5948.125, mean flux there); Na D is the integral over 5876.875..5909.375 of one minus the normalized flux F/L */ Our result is 0.6 A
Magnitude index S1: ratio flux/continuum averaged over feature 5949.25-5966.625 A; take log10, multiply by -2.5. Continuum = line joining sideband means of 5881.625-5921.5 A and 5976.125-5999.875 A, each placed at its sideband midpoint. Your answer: 0.034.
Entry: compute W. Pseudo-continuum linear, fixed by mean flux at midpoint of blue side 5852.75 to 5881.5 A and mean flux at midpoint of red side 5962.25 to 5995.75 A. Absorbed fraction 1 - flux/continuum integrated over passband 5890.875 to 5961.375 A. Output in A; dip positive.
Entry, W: 1.71 A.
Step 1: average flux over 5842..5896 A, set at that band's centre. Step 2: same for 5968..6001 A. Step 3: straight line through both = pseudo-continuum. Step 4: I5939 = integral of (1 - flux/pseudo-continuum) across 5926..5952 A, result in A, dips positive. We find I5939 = 0.4 A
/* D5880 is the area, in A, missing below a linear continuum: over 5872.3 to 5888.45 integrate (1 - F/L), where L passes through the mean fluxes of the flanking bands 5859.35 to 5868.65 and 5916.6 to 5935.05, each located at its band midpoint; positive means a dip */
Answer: -1.0 A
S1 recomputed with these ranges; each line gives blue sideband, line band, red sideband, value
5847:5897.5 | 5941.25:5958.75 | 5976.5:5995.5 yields 0.02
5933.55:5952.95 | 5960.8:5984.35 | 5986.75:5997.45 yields 0.01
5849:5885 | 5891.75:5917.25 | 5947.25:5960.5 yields -0.01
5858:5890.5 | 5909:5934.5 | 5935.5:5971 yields 0.00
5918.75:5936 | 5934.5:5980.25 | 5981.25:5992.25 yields 0.02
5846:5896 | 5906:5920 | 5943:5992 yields 0.00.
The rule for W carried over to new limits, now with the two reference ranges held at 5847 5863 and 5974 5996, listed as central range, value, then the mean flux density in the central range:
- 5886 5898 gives 0.5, 19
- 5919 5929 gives -0.1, 20.3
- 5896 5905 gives -0.3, 20.4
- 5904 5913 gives -0.2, 20.4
